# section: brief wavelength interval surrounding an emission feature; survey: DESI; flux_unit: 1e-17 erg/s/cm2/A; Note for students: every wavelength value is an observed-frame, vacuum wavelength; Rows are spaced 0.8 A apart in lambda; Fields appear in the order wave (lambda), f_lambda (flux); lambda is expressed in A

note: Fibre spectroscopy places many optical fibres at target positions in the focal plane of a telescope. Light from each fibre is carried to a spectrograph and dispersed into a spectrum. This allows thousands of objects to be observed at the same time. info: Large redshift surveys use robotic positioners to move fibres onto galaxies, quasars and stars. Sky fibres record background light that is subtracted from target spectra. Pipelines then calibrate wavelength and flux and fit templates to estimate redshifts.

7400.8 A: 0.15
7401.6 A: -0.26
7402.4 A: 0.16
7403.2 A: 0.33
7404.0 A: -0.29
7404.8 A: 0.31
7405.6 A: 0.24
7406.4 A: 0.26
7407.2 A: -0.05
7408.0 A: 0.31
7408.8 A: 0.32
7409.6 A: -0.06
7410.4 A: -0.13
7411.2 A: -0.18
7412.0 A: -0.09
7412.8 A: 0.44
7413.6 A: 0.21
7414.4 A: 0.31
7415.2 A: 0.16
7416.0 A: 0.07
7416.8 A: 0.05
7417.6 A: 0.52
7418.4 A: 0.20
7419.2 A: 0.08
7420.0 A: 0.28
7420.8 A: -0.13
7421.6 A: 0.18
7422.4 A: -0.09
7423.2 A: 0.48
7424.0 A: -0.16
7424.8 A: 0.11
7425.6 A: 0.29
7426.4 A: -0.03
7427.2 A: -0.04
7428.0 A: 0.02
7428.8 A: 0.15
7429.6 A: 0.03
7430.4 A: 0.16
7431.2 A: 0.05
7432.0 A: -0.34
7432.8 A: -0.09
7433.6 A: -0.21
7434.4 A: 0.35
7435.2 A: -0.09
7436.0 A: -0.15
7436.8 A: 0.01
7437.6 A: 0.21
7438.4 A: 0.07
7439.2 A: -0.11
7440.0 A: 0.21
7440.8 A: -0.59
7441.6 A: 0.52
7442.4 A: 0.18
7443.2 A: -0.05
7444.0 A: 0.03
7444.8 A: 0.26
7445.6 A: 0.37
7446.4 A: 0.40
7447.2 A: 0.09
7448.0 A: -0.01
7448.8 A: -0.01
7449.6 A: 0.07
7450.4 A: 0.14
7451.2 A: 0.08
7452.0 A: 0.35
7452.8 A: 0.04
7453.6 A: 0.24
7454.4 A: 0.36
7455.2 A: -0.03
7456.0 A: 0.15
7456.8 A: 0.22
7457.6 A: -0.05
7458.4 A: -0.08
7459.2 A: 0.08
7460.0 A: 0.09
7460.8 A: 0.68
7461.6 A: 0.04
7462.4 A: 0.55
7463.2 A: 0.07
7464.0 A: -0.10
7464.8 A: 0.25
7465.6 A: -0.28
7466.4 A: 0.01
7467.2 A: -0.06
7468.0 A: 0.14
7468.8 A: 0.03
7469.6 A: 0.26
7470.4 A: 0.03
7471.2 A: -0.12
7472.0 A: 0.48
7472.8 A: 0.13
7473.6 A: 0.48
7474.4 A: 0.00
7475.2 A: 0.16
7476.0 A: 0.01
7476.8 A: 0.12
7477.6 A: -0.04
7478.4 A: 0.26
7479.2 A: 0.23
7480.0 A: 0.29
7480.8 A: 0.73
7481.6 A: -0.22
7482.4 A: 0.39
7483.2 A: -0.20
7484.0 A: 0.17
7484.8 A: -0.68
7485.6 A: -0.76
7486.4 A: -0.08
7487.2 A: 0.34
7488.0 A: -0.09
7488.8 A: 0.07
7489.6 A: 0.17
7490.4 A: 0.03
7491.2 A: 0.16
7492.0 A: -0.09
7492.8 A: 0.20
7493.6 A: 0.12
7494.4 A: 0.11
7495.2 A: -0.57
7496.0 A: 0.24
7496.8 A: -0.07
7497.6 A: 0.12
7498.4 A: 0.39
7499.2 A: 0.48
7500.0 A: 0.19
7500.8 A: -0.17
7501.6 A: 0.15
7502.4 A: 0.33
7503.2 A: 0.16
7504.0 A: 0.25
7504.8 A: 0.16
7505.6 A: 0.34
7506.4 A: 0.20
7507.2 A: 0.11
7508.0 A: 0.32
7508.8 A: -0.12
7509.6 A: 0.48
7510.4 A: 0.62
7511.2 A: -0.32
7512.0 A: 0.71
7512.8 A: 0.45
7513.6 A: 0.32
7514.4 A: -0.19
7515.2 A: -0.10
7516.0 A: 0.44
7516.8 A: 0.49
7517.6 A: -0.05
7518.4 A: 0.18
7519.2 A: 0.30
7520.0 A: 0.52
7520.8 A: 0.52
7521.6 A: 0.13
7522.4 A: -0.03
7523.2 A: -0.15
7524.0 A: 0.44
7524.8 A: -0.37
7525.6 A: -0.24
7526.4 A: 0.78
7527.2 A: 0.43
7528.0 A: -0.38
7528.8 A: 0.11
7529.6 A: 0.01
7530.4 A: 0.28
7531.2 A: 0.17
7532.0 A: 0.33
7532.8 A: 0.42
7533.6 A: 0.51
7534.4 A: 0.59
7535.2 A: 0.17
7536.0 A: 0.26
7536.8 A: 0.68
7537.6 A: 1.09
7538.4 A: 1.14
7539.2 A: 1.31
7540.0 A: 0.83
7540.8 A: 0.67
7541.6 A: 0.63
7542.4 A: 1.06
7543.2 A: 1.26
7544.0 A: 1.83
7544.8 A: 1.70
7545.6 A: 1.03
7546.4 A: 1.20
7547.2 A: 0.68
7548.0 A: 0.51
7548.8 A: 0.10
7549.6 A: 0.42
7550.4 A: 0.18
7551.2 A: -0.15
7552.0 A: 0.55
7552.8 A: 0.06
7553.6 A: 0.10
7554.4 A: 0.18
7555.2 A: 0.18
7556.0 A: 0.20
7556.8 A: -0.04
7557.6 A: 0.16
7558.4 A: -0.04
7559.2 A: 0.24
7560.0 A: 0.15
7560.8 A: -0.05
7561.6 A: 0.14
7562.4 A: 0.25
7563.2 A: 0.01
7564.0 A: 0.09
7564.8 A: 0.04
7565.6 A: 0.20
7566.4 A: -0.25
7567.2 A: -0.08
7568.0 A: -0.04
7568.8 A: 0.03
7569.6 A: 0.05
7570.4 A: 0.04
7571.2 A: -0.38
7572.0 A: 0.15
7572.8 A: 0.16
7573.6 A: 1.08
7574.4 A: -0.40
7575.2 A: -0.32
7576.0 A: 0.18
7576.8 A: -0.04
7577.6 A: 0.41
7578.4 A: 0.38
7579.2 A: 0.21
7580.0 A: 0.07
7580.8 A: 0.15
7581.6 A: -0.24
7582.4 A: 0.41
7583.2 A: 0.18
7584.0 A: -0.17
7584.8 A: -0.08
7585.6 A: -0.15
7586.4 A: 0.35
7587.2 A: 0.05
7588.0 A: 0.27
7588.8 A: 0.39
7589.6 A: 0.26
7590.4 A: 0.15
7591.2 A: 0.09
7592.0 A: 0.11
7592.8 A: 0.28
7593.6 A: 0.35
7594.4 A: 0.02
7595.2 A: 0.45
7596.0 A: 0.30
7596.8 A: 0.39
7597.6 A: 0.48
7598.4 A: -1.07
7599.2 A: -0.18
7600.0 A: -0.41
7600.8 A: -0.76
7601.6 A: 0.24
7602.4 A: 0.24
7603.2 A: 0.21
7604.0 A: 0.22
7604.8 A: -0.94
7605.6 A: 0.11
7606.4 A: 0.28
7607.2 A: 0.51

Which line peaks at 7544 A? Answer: [O II] 3727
